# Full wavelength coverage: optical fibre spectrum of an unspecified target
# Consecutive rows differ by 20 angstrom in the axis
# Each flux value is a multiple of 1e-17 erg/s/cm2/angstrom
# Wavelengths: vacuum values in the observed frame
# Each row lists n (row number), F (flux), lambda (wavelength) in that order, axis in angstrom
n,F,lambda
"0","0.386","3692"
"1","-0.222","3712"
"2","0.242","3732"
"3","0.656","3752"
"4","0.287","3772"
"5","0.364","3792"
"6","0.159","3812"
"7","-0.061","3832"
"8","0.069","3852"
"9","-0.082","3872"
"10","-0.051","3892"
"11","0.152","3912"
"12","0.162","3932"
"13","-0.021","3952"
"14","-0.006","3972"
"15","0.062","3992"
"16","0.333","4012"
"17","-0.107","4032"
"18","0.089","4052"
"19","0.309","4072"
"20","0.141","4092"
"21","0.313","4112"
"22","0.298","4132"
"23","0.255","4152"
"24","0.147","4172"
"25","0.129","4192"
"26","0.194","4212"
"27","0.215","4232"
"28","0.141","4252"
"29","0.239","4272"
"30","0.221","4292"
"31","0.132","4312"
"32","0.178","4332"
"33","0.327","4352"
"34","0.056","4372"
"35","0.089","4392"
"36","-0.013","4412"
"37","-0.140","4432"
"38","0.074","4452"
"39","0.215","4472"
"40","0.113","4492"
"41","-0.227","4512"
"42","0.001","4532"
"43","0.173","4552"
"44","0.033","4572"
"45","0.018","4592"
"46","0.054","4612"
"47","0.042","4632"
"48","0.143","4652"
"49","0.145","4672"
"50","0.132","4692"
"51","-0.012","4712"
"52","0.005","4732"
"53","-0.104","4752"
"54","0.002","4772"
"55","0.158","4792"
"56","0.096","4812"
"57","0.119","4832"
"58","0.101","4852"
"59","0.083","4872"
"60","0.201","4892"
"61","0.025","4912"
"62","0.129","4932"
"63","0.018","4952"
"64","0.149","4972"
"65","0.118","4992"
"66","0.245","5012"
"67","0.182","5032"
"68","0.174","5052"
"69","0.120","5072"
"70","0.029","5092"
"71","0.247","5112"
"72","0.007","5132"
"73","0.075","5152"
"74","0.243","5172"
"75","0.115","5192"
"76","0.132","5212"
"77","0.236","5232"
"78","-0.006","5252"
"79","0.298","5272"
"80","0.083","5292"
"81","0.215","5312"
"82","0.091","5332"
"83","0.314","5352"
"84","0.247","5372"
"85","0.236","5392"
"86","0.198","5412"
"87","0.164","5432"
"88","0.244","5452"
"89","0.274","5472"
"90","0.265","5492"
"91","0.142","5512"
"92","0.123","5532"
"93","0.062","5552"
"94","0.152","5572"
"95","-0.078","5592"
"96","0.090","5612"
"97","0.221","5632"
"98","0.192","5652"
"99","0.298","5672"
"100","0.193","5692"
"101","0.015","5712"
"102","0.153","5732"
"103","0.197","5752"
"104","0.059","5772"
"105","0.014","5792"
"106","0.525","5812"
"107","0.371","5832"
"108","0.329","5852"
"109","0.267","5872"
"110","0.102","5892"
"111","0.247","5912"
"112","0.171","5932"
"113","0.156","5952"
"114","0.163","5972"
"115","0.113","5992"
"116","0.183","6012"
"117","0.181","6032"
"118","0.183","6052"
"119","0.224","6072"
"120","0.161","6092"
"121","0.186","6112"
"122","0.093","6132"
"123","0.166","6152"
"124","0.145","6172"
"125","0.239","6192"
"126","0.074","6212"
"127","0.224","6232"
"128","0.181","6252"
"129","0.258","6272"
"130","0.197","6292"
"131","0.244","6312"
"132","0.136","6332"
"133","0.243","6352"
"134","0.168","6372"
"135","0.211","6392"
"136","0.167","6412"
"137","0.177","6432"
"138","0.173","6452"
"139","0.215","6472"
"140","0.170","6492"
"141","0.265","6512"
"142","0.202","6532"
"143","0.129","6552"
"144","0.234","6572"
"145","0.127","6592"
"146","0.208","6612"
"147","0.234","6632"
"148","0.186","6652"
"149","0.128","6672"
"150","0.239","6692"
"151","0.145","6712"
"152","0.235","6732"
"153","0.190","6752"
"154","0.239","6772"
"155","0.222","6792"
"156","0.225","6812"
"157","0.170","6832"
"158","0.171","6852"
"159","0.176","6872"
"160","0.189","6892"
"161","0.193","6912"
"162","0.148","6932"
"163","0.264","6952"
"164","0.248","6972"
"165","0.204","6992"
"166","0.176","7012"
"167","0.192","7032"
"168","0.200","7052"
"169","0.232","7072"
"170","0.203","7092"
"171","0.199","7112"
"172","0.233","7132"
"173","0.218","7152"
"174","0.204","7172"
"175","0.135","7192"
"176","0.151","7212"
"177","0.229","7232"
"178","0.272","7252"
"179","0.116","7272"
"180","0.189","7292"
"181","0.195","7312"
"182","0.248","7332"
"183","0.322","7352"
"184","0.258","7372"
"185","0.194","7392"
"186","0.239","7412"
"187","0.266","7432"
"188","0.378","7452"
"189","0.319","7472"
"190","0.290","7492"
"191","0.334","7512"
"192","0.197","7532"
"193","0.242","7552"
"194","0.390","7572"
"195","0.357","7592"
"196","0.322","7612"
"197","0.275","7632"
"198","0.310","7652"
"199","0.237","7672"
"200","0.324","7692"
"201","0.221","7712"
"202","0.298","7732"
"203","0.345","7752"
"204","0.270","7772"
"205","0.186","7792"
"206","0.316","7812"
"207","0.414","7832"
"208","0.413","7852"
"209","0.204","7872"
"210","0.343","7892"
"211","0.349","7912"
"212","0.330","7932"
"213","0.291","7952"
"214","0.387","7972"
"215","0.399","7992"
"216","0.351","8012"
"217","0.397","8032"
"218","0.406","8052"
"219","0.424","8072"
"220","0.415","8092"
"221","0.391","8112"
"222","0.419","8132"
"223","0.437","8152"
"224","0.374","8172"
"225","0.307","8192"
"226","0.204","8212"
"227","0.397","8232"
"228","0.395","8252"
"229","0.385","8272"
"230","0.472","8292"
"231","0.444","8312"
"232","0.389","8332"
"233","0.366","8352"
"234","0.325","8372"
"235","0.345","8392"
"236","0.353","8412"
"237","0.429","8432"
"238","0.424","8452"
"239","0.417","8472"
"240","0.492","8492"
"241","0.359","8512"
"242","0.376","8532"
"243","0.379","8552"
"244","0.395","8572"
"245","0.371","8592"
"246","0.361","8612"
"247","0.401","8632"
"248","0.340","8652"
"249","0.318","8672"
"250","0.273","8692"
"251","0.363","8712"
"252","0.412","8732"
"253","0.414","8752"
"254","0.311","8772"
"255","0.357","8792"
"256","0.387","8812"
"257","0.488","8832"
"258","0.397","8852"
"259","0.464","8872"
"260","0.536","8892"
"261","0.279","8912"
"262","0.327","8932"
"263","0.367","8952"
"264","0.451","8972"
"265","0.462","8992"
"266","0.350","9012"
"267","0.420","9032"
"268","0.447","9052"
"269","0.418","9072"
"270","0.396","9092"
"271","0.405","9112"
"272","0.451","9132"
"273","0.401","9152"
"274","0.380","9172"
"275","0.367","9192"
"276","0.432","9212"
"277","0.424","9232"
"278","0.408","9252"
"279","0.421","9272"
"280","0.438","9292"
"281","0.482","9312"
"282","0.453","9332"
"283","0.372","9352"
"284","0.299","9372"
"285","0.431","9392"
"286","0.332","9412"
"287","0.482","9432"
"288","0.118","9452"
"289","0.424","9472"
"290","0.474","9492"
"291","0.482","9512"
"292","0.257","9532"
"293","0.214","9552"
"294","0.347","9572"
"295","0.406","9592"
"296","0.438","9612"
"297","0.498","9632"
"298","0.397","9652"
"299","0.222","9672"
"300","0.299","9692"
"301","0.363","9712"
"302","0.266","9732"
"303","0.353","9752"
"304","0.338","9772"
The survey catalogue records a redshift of 1.001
